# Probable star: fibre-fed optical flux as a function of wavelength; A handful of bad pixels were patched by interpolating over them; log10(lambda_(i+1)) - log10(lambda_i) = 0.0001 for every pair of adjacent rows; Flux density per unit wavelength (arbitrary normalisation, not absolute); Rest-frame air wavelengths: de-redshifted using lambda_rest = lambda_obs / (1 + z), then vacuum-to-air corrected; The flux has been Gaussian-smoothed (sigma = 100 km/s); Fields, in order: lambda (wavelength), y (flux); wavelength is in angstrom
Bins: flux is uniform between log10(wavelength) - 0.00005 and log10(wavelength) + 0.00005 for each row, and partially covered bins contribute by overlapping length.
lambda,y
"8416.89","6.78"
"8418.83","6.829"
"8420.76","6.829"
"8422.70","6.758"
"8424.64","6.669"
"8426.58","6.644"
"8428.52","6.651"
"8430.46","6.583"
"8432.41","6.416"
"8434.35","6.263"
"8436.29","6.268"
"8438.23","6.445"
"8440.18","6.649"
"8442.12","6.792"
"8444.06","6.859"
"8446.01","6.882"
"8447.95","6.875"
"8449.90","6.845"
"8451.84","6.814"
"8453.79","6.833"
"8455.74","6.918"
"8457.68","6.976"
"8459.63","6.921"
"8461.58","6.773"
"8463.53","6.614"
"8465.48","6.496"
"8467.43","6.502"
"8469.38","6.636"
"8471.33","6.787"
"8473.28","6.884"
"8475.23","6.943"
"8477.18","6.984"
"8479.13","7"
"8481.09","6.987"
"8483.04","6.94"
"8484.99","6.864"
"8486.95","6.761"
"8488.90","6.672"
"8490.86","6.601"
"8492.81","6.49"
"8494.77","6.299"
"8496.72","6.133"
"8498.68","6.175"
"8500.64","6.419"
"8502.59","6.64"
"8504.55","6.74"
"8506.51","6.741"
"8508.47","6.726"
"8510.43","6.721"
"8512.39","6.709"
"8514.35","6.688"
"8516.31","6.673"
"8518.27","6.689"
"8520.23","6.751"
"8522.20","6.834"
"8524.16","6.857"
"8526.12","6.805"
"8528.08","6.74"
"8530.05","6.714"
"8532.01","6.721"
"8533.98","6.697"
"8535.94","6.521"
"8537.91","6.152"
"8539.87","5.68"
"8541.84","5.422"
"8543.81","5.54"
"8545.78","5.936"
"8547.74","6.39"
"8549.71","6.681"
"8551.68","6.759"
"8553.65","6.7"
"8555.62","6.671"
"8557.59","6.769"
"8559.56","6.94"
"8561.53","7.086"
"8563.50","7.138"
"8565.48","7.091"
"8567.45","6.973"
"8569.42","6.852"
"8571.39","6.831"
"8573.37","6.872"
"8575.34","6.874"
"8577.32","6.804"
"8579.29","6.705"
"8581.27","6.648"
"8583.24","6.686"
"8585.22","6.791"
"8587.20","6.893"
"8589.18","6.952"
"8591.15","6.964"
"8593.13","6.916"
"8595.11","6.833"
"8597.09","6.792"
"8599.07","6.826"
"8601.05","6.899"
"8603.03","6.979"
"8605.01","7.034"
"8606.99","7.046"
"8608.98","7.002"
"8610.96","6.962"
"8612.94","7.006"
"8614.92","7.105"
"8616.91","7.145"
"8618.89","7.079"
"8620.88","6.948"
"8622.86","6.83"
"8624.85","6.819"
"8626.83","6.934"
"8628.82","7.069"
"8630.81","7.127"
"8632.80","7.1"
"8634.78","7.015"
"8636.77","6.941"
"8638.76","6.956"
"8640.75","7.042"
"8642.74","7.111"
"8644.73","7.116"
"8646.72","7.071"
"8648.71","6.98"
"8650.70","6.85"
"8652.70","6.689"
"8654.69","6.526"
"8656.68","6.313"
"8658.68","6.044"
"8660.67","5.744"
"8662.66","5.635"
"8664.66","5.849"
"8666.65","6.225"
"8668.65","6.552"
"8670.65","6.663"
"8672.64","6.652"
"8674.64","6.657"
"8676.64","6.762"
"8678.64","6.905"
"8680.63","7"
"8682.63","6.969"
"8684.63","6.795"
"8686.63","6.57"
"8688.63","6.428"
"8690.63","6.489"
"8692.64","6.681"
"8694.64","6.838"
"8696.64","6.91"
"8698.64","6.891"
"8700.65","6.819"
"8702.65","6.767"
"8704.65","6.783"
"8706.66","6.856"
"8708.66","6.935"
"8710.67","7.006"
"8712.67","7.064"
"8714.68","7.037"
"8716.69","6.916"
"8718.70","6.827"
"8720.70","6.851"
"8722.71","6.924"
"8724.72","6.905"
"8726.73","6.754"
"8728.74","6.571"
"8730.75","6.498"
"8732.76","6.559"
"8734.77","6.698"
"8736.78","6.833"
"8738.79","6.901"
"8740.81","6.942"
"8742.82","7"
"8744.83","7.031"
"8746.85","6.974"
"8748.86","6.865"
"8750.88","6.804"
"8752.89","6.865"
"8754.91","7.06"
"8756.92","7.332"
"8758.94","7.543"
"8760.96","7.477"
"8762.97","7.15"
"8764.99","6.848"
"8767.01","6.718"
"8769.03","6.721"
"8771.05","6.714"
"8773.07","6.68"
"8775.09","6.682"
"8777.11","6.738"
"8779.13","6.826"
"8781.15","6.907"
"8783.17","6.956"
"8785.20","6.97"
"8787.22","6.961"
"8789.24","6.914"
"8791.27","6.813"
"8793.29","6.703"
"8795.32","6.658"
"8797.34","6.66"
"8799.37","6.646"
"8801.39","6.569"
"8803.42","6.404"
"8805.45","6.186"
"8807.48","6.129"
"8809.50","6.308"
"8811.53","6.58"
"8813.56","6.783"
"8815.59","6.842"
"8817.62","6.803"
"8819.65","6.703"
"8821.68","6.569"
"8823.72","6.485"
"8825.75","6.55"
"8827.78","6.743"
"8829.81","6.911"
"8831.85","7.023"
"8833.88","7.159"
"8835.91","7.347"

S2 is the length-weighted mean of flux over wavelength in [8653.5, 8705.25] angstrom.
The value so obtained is 6.56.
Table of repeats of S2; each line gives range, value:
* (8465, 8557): 6.59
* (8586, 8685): 6.81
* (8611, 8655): 6.98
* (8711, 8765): 6.94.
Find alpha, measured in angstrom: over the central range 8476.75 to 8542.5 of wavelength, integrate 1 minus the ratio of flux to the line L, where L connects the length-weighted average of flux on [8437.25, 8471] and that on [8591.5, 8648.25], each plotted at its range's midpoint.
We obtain 2.2 angstrom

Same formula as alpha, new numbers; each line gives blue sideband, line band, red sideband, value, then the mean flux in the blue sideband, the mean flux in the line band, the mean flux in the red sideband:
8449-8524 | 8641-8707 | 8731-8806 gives 1.6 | 6.72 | 6.64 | 6.85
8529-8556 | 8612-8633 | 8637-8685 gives -1.5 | 6.32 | 7.01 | 6.63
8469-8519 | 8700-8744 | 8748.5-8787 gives 0.4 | 6.69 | 6.84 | 6.94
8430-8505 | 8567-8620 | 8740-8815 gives -1.3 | 6.68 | 6.91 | 6.81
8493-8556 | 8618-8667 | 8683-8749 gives -0.2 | 6.5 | 6.73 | 6.82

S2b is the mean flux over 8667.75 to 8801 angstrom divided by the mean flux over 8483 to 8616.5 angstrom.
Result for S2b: 1.02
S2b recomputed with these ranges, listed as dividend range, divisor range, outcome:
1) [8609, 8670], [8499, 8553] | 1.04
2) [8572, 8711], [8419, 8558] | 1.03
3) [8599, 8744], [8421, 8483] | 1.01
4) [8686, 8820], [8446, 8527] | 1.01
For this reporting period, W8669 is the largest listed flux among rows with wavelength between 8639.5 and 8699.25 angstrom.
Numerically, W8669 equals 7.116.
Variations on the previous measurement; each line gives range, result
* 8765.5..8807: 6.97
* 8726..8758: 7.332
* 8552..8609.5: 7.138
